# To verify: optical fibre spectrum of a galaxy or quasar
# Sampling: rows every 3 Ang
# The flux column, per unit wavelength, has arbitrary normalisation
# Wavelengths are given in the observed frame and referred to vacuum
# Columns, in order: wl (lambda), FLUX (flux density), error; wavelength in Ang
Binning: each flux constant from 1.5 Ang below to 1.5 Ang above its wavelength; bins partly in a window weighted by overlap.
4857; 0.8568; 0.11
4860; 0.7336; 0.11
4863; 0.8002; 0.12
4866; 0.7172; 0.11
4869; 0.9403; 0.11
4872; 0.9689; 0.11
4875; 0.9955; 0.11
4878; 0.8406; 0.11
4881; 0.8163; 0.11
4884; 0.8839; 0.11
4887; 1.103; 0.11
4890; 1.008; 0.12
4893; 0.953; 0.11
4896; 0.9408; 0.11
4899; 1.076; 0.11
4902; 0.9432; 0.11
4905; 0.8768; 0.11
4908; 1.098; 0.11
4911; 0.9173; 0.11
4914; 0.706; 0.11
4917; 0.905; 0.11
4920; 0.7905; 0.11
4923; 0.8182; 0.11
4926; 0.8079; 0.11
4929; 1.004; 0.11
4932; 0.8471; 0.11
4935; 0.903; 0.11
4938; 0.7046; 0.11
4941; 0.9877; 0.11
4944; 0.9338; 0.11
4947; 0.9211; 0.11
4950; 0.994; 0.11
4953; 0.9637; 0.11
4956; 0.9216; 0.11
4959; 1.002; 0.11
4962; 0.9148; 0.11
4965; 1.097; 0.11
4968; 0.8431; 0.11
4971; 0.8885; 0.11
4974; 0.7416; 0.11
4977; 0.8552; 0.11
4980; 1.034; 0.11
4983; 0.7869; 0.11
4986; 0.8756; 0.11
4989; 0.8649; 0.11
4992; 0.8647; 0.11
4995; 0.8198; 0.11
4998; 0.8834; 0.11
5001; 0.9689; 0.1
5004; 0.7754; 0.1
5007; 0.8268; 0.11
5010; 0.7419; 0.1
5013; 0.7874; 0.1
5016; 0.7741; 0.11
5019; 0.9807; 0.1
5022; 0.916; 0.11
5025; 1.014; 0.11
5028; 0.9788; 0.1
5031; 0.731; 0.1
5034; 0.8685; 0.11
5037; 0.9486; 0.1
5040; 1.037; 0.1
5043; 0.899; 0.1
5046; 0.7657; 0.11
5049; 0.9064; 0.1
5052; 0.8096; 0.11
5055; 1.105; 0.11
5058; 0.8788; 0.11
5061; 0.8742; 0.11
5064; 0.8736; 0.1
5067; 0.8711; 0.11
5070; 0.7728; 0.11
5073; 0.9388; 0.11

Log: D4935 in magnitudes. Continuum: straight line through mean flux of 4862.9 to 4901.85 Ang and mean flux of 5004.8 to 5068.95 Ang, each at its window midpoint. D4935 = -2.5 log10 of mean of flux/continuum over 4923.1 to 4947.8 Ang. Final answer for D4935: 0.04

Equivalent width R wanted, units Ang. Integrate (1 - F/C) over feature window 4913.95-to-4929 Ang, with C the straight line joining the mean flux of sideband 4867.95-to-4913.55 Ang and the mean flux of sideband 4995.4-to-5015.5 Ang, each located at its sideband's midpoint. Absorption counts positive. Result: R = 1.37 Ang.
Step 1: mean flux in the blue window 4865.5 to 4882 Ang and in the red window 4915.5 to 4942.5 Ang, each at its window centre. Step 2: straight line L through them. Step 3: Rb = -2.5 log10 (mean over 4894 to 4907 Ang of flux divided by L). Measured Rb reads -0.10 mag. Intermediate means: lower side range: 0.892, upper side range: 0.863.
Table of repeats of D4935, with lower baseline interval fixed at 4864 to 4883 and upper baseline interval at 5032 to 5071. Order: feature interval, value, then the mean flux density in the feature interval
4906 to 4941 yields 0.016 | 0.869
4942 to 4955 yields -0.082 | 0.953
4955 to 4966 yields -0.112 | 0.982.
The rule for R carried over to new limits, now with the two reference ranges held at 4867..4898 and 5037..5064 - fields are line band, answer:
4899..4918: 0.3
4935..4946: 0.6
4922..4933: 0.7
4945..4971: -0.7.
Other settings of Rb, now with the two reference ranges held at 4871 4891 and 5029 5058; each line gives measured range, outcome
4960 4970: -0.037 mag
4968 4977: 0.113 mag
